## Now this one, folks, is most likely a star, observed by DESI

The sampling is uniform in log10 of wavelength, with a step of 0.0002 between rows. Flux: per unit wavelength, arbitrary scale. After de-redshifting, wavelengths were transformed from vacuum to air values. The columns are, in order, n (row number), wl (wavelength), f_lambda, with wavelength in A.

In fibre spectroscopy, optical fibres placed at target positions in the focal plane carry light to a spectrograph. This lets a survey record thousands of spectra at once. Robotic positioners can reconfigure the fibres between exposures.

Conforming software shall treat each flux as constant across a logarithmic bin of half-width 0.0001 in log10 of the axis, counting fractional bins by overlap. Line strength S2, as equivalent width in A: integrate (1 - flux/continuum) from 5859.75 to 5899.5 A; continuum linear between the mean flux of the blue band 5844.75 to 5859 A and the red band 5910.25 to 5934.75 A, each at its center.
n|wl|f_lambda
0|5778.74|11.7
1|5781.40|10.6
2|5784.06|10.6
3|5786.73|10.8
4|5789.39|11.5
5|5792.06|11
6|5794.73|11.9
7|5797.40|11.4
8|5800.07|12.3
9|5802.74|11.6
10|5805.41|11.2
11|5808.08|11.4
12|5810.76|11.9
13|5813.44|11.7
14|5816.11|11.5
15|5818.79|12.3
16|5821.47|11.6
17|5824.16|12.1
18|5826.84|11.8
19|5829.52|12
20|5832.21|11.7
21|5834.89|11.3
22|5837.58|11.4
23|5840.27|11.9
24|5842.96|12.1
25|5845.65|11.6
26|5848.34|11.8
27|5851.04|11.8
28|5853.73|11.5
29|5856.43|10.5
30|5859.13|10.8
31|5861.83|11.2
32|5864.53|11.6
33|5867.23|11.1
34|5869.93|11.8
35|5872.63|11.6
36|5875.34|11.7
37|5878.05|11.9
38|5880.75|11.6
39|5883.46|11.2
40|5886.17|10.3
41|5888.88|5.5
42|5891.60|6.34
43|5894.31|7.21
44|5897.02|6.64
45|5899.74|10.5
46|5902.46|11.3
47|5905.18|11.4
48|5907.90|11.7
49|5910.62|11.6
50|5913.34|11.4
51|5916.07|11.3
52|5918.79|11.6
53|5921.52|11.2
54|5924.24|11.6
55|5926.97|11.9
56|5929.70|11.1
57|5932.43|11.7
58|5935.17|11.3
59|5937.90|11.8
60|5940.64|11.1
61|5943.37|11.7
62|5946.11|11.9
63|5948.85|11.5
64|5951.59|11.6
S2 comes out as 4.91 A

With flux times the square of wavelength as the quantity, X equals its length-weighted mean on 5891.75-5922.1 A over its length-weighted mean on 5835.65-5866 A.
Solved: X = 0.92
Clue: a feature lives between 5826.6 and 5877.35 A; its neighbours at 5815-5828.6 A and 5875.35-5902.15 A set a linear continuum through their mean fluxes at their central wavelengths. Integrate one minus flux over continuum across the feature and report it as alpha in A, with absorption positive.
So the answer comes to -4.2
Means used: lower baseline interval 11.9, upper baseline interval 9.24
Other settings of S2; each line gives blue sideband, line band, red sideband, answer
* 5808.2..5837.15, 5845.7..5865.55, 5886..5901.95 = -2.86 A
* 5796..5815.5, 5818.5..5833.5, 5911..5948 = -0.35 A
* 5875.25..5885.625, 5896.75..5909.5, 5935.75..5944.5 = 0.94 A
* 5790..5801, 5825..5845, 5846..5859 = -0.55 A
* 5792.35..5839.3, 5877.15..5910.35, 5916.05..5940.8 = 5.42 A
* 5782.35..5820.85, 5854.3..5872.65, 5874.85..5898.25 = -2.81 A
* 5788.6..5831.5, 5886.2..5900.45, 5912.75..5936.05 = 5.13 A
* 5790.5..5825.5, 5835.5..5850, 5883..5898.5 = -2.52 A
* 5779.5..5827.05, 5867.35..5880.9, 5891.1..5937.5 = -0.86 A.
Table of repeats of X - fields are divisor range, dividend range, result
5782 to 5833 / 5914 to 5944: 1.03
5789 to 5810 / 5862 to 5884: 1.03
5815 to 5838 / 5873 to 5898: 0.81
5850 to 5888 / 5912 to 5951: 1.04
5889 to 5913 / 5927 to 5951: 1.24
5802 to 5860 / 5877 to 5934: 0.92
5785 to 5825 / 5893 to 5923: 0.94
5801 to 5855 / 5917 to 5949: 1.02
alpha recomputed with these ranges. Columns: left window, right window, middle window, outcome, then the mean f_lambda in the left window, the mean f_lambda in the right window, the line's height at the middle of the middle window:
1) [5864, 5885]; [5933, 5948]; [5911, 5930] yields 0.15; 11.6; 11.6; 11.6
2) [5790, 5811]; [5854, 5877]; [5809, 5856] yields -1.23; 11.6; 11.3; 11.4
